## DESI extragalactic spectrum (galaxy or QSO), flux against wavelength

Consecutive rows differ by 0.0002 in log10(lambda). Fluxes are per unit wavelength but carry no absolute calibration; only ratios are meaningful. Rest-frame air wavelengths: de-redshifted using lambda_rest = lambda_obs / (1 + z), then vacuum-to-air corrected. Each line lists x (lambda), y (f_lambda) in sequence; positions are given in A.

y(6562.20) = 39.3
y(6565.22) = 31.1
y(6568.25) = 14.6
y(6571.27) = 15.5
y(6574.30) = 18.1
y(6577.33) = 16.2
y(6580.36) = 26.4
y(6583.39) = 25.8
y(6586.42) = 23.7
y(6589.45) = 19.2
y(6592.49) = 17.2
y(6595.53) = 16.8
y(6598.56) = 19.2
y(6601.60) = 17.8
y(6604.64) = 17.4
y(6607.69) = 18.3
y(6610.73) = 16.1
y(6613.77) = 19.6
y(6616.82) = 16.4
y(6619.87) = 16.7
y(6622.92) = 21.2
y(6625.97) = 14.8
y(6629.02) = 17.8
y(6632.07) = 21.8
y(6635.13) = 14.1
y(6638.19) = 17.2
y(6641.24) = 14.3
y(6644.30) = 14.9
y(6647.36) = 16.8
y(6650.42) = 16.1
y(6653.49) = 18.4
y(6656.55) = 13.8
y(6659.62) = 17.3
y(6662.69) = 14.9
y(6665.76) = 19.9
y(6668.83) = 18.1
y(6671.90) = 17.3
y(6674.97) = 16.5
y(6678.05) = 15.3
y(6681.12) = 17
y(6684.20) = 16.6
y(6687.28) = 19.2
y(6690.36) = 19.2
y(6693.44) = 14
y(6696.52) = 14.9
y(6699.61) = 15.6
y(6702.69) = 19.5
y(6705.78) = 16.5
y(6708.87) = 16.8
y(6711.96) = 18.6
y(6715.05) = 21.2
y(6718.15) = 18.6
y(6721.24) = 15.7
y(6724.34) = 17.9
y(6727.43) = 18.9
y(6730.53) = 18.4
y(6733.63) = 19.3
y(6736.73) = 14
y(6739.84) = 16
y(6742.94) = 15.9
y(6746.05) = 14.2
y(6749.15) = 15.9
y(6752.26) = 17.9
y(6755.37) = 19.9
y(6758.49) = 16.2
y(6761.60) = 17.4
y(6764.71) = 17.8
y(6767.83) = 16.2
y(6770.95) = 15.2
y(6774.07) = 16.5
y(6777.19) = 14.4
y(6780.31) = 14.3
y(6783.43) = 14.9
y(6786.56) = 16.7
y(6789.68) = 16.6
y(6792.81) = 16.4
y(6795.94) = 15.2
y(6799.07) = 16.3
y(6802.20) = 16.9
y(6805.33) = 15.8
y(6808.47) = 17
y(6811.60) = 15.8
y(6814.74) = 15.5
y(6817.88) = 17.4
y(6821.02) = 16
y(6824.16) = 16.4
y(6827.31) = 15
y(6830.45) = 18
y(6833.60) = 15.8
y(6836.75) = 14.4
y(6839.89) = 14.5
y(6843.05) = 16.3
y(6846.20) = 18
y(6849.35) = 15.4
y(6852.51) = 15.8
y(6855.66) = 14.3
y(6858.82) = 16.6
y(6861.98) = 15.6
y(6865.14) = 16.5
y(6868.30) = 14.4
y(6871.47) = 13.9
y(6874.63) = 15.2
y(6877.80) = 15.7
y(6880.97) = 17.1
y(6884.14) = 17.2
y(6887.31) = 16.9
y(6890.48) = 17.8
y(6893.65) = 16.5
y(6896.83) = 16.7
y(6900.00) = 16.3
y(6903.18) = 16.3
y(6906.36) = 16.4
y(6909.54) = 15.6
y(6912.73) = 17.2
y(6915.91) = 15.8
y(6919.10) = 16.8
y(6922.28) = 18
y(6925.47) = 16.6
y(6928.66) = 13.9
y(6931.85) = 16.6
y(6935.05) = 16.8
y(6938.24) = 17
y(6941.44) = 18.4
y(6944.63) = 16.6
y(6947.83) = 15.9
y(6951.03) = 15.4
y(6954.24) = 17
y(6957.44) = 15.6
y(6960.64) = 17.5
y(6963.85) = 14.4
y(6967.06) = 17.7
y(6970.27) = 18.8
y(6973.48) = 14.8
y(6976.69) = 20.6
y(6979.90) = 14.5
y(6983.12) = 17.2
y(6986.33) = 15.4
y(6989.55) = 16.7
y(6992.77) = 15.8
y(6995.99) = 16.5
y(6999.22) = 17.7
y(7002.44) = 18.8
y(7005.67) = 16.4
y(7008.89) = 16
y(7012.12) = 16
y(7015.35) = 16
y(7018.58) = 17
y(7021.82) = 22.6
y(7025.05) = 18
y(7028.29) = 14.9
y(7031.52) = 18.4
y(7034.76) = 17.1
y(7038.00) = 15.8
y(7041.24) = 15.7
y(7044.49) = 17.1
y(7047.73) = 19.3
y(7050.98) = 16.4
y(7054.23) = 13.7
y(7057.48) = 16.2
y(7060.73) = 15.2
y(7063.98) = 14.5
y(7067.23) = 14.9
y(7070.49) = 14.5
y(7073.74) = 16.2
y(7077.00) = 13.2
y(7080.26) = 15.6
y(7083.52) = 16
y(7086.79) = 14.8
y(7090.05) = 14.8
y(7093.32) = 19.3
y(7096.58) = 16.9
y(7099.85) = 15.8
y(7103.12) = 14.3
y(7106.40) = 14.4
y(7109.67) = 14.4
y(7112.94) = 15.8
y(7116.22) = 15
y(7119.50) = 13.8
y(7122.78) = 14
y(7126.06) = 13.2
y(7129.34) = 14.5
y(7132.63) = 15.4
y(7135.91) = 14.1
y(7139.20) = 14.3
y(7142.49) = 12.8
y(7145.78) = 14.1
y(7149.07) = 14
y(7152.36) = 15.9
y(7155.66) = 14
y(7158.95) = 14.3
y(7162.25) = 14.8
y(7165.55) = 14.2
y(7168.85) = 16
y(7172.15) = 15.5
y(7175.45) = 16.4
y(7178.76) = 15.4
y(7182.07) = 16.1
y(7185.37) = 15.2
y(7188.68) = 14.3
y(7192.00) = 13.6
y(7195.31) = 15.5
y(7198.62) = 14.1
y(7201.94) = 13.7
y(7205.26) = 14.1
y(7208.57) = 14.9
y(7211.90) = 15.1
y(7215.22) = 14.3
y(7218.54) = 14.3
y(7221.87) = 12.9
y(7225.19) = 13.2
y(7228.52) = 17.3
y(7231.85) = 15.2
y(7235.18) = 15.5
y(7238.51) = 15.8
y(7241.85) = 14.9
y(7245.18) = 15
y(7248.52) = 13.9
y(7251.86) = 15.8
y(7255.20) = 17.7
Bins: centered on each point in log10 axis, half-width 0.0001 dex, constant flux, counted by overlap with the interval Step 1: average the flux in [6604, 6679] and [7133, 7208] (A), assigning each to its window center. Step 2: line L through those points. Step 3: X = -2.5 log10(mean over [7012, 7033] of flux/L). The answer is -0.15 mag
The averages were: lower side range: 17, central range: 17.7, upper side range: 14.7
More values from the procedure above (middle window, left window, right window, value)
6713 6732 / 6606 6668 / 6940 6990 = -0.094 mag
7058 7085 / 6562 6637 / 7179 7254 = 0.058 mag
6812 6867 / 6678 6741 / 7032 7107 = 0.055 mag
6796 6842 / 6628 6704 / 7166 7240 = 0.016 mag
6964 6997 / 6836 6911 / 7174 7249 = -0.072 mag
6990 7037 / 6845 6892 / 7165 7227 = -0.118 mag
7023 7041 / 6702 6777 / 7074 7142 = -0.099 mag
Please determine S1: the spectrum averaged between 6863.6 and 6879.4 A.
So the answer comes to 15.1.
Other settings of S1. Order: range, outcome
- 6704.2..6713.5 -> 17.3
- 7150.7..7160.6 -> 14.7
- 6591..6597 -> 17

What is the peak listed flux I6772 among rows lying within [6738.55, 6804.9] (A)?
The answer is 19.9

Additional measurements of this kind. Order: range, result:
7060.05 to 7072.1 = 15.2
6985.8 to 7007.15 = 18.8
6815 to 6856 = 18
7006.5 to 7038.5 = 22.6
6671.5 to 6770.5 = 21.2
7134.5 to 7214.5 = 16.4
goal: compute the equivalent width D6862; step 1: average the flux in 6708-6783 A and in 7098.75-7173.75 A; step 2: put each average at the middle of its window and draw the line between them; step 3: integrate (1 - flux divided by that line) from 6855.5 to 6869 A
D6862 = 0.45 A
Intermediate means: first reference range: 16.9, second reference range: 14.5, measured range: 15.7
